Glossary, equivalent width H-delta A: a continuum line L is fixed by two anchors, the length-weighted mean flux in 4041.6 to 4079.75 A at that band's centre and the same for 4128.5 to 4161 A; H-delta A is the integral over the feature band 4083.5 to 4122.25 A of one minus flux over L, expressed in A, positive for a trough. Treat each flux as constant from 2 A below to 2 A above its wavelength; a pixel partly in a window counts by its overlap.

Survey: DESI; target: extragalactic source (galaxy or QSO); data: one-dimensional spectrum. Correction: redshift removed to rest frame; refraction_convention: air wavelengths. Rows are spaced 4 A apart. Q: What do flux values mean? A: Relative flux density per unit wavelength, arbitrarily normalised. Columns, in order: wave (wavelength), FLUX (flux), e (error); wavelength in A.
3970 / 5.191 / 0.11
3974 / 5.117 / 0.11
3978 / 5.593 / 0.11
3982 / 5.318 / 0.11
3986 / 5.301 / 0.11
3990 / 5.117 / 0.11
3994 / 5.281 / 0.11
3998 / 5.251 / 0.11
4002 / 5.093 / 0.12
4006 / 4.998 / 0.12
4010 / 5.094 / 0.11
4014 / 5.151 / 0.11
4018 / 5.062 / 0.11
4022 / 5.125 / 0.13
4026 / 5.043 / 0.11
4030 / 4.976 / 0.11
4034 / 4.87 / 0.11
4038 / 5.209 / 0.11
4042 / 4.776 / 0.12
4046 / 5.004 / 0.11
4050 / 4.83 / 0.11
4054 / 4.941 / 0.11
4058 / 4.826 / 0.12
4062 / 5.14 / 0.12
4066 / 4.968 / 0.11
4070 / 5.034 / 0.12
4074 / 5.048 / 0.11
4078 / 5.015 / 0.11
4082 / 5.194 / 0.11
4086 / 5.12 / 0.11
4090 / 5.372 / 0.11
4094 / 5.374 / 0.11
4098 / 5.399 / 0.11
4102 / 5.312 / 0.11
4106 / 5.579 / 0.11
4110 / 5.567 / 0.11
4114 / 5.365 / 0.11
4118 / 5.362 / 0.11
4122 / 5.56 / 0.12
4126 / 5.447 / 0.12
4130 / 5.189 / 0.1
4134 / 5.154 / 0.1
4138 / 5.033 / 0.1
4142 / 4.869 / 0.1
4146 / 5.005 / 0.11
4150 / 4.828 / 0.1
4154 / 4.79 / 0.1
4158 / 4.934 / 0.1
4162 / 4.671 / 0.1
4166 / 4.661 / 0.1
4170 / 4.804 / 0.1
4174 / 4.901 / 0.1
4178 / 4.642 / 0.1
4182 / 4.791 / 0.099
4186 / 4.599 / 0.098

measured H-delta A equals -3.33 A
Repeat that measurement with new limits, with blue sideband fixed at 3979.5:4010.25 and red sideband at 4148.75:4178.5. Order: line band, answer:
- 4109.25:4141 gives -2.8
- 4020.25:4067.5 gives 0.9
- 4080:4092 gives -0.6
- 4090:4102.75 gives -1.1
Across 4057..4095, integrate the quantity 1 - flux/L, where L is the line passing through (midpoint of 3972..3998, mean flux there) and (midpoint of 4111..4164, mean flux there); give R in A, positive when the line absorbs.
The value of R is 0.5 A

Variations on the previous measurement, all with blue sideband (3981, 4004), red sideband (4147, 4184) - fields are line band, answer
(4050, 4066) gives 0.3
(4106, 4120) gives -1.5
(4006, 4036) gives 0.6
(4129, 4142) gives -0.6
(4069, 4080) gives 0.0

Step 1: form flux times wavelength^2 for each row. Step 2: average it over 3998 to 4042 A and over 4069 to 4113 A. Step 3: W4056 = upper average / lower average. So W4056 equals 1.1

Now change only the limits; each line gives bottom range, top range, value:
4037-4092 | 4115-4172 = 1.04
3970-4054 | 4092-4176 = 1.07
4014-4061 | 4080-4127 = 1.12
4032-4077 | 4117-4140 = 1.10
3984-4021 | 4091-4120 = 1.11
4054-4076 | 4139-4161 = 1.02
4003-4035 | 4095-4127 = 1.13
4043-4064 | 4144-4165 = 1.03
